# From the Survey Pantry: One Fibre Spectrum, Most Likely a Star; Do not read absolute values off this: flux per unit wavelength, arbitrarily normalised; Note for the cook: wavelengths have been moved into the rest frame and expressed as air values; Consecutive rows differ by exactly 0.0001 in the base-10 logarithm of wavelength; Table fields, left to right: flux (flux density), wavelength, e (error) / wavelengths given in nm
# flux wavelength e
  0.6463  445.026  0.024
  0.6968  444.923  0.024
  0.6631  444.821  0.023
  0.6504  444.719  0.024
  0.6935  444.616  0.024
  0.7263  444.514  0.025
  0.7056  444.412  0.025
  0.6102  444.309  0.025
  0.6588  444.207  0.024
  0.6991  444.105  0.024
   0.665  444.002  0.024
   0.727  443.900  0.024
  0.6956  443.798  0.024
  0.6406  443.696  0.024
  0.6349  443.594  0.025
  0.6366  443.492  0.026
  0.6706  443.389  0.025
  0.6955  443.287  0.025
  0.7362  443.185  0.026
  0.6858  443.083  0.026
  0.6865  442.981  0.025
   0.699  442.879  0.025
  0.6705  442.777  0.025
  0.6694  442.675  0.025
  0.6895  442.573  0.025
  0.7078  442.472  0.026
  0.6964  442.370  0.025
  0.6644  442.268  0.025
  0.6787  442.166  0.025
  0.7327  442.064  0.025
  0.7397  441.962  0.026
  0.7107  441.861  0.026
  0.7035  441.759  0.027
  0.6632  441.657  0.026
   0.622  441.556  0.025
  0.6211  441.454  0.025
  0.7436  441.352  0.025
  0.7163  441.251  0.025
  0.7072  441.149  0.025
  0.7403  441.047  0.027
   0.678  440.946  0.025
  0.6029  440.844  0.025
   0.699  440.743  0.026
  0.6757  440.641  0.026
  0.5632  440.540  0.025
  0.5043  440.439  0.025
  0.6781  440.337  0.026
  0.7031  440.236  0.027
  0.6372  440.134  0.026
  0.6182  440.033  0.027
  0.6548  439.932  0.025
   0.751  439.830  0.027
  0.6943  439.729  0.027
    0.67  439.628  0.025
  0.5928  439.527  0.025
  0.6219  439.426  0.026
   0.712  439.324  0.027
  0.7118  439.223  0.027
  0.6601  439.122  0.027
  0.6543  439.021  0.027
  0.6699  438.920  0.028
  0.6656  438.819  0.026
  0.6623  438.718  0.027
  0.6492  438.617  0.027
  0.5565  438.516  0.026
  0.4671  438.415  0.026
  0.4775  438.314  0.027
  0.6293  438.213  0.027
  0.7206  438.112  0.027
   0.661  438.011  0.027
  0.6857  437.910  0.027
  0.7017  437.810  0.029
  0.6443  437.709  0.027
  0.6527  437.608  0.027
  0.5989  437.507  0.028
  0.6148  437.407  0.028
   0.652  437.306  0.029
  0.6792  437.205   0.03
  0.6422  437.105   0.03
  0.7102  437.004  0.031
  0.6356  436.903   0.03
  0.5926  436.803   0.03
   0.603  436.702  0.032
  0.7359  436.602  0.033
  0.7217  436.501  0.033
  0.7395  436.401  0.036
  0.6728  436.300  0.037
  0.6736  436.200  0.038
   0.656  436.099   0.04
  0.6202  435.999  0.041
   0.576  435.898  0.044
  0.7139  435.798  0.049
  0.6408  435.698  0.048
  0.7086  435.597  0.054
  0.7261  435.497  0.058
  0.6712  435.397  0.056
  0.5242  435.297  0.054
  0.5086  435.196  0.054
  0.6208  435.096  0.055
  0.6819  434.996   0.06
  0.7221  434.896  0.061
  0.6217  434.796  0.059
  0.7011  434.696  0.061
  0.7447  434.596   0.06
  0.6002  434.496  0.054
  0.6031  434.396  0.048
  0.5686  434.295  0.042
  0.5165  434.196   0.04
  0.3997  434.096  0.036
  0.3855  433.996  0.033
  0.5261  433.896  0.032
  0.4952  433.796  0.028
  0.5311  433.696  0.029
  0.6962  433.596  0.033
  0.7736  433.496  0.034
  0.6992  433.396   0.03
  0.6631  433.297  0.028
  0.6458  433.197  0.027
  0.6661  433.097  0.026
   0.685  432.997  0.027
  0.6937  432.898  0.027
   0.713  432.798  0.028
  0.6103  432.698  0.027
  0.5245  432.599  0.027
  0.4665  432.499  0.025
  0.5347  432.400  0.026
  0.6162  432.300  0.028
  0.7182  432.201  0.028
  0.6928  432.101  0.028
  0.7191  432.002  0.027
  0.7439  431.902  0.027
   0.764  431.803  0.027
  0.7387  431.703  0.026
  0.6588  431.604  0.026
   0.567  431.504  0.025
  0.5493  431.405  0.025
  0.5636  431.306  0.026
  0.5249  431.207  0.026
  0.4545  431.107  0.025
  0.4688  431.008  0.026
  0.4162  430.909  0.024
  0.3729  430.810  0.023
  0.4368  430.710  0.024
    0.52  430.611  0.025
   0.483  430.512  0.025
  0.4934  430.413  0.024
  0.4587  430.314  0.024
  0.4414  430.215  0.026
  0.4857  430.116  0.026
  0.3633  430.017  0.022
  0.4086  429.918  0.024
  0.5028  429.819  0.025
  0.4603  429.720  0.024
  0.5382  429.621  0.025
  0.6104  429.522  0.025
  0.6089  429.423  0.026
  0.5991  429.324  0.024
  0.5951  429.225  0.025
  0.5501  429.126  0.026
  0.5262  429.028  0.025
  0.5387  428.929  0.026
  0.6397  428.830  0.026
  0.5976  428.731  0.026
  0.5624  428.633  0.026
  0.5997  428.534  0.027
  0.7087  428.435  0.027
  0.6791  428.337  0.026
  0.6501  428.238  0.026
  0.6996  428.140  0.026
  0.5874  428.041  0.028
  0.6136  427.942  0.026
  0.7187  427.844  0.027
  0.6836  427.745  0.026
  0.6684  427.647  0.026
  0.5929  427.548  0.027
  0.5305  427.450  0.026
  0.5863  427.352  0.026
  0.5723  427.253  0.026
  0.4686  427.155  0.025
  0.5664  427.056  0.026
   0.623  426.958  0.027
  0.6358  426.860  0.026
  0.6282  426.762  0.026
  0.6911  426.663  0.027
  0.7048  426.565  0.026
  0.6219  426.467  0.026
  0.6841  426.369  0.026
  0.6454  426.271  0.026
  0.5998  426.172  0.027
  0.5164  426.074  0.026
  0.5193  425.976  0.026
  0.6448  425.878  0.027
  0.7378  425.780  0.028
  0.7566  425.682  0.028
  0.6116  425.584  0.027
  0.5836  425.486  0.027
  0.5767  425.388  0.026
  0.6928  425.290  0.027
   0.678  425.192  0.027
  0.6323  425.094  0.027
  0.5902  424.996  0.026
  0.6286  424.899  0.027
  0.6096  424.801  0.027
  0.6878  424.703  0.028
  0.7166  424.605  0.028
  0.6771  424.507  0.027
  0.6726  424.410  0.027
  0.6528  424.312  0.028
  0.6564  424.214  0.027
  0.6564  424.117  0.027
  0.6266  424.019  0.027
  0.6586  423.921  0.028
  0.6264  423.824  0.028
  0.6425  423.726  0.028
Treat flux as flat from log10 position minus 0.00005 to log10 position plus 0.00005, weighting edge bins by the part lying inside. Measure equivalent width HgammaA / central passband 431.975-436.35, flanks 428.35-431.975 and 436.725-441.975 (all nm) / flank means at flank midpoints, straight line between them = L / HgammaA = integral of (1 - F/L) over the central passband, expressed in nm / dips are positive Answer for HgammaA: -0.24 nm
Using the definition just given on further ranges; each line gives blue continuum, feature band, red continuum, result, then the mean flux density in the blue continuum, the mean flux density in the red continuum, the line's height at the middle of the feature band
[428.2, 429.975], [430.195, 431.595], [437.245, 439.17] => 0.23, 0.575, 0.633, 0.586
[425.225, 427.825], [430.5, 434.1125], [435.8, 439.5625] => 0.26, 0.622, 0.648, 0.635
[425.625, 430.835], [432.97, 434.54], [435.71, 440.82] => 0.07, 0.581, 0.649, 0.618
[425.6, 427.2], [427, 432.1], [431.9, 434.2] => 0.43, 0.628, 0.612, 0.62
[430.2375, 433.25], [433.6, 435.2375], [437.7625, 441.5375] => 0.07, 0.582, 0.653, 0.606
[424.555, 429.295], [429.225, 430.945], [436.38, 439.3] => 0.39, 0.624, 0.648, 0.631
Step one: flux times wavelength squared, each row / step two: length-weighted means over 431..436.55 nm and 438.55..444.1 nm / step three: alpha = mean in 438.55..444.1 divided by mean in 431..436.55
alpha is 1.11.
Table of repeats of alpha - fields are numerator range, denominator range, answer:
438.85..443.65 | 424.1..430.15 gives 1.18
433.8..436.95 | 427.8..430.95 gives 1.18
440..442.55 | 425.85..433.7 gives 1.20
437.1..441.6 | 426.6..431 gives 1.22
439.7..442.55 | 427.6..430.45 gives 1.25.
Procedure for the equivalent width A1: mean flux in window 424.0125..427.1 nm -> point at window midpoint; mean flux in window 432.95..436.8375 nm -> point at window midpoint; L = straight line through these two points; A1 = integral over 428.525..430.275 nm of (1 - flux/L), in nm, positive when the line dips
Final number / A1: 0.29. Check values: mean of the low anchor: 0.642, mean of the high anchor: 0.632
